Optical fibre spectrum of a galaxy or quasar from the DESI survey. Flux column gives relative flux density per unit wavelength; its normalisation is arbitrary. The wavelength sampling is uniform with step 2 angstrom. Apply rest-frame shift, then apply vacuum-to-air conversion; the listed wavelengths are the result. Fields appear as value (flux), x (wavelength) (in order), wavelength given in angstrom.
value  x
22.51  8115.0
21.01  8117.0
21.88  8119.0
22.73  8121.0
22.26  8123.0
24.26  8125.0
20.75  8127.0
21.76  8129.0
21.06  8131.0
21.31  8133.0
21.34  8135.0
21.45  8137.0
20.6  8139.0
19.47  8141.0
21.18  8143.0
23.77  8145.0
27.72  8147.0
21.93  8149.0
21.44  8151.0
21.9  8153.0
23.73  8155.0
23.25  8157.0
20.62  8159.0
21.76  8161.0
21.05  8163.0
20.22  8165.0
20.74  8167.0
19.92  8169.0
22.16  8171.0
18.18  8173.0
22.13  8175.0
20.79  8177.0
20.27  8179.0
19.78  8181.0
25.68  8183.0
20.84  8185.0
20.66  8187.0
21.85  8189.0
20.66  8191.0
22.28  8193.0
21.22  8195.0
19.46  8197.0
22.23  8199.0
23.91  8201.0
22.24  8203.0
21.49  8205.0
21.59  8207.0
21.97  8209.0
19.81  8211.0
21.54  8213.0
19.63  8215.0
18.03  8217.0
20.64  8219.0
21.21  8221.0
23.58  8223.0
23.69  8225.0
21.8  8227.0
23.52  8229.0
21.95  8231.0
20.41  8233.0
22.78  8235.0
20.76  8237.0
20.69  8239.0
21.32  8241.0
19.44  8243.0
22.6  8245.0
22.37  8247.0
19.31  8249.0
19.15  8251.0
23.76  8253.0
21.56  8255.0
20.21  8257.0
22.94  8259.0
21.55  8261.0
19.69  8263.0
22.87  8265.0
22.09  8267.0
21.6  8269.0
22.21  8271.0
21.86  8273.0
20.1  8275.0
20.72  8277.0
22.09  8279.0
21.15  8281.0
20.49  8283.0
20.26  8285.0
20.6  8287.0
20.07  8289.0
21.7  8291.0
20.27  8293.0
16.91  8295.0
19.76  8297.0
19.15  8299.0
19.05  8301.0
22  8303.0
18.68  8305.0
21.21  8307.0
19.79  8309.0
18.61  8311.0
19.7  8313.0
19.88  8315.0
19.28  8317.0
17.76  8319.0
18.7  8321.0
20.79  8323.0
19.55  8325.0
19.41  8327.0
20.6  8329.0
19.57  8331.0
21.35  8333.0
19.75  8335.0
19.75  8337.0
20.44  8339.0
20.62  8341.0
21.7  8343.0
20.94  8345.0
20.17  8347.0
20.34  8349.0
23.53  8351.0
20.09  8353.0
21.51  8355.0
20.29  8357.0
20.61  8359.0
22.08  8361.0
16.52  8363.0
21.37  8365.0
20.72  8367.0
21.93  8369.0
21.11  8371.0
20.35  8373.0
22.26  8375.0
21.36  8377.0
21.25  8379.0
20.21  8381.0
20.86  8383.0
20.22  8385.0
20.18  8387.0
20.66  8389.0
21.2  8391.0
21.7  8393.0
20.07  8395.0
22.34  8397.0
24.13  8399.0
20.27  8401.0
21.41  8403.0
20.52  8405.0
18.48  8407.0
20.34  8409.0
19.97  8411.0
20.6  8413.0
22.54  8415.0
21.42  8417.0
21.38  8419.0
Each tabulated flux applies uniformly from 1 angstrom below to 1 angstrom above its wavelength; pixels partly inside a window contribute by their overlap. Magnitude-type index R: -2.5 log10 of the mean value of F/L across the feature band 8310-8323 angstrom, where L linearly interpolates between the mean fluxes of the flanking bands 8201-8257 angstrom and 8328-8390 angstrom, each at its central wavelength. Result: 0.098 mag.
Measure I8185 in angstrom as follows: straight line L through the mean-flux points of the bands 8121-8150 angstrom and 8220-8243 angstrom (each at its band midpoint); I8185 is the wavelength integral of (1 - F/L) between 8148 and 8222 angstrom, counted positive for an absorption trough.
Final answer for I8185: 2.38 angstrom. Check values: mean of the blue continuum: 22.1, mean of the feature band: 21.3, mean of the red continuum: 21.9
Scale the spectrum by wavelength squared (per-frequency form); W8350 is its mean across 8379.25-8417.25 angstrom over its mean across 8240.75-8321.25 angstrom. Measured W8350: 1.05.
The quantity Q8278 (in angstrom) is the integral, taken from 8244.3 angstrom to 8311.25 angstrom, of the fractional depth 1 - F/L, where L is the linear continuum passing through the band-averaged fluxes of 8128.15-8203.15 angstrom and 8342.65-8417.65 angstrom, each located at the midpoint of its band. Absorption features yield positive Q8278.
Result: 1.41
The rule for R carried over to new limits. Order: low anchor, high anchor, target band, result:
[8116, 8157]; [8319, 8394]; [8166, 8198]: 0.038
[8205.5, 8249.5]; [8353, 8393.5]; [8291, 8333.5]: 0.073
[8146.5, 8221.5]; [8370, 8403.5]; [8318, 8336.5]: 0.080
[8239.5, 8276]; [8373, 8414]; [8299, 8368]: 0.049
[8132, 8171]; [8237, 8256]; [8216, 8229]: -0.019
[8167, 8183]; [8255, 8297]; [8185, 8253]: -0.025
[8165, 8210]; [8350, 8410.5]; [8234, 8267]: -0.007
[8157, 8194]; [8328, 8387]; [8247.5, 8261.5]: -0.014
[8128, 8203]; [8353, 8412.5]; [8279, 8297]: 0.046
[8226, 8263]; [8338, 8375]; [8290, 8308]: 0.067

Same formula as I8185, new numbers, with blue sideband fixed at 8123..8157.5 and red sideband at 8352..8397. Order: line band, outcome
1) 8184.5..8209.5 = 0.29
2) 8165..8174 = 0.71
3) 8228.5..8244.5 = 0.20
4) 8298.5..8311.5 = 0.82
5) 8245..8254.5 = 0.09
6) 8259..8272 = -0.21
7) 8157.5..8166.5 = 0.41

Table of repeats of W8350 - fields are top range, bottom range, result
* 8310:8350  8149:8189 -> 0.97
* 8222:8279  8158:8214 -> 1.03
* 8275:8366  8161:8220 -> 0.99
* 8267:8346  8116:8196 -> 0.97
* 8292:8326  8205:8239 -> 0.93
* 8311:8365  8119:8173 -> 0.97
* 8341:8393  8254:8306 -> 1.03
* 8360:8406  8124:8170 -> 1.02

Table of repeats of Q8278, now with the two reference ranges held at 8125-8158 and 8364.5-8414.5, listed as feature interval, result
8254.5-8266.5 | 0.03 angstrom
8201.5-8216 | 0.35 angstrom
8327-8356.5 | 0.68 angstrom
